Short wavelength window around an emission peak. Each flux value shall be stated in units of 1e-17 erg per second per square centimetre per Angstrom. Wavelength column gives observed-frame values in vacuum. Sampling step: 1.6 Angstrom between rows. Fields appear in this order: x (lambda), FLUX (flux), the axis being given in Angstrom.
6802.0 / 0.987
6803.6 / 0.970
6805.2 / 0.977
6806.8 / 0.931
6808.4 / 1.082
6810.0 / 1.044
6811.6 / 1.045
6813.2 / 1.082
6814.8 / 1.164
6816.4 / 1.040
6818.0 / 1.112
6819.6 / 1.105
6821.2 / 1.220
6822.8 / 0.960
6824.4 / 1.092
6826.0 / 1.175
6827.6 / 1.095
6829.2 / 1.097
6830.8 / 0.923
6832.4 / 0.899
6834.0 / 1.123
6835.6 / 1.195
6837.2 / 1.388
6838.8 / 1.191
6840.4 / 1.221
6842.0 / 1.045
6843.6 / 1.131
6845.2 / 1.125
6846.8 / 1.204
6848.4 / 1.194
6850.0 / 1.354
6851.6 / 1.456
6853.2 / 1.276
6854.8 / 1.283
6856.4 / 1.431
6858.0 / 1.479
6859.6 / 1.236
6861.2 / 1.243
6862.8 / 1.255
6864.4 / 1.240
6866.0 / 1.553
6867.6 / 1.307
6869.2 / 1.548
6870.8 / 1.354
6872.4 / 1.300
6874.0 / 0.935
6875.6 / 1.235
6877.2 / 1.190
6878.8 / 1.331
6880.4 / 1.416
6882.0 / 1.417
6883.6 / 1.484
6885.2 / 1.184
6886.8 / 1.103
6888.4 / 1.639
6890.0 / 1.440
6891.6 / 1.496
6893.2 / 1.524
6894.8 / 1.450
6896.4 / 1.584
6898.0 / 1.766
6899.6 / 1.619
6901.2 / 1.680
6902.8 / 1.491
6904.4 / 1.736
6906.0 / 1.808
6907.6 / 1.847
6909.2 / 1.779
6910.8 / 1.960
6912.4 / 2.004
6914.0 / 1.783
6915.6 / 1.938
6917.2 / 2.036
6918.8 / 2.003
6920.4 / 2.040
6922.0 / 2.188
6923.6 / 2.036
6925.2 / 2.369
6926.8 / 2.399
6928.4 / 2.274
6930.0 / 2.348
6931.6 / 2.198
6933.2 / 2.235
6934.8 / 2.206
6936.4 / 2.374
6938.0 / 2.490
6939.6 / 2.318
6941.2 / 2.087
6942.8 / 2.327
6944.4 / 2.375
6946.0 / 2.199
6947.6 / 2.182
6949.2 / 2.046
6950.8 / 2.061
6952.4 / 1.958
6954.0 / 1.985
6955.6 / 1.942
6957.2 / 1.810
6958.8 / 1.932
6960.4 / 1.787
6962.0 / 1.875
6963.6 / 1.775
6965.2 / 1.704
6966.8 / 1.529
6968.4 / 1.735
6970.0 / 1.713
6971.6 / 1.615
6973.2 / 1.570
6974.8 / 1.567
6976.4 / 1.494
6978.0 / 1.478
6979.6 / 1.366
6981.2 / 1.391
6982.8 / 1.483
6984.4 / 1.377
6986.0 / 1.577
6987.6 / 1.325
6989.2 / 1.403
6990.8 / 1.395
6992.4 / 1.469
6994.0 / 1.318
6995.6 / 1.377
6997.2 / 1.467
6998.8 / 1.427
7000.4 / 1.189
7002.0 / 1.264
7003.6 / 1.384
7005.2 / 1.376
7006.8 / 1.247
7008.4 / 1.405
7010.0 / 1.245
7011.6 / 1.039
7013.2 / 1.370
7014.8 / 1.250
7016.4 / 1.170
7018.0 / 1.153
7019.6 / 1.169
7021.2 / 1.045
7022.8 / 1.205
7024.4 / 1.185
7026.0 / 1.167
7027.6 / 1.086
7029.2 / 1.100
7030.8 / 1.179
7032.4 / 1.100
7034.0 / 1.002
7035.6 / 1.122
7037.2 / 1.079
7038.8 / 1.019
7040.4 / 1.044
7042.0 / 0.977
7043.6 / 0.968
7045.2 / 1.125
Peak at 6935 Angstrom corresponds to C IV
